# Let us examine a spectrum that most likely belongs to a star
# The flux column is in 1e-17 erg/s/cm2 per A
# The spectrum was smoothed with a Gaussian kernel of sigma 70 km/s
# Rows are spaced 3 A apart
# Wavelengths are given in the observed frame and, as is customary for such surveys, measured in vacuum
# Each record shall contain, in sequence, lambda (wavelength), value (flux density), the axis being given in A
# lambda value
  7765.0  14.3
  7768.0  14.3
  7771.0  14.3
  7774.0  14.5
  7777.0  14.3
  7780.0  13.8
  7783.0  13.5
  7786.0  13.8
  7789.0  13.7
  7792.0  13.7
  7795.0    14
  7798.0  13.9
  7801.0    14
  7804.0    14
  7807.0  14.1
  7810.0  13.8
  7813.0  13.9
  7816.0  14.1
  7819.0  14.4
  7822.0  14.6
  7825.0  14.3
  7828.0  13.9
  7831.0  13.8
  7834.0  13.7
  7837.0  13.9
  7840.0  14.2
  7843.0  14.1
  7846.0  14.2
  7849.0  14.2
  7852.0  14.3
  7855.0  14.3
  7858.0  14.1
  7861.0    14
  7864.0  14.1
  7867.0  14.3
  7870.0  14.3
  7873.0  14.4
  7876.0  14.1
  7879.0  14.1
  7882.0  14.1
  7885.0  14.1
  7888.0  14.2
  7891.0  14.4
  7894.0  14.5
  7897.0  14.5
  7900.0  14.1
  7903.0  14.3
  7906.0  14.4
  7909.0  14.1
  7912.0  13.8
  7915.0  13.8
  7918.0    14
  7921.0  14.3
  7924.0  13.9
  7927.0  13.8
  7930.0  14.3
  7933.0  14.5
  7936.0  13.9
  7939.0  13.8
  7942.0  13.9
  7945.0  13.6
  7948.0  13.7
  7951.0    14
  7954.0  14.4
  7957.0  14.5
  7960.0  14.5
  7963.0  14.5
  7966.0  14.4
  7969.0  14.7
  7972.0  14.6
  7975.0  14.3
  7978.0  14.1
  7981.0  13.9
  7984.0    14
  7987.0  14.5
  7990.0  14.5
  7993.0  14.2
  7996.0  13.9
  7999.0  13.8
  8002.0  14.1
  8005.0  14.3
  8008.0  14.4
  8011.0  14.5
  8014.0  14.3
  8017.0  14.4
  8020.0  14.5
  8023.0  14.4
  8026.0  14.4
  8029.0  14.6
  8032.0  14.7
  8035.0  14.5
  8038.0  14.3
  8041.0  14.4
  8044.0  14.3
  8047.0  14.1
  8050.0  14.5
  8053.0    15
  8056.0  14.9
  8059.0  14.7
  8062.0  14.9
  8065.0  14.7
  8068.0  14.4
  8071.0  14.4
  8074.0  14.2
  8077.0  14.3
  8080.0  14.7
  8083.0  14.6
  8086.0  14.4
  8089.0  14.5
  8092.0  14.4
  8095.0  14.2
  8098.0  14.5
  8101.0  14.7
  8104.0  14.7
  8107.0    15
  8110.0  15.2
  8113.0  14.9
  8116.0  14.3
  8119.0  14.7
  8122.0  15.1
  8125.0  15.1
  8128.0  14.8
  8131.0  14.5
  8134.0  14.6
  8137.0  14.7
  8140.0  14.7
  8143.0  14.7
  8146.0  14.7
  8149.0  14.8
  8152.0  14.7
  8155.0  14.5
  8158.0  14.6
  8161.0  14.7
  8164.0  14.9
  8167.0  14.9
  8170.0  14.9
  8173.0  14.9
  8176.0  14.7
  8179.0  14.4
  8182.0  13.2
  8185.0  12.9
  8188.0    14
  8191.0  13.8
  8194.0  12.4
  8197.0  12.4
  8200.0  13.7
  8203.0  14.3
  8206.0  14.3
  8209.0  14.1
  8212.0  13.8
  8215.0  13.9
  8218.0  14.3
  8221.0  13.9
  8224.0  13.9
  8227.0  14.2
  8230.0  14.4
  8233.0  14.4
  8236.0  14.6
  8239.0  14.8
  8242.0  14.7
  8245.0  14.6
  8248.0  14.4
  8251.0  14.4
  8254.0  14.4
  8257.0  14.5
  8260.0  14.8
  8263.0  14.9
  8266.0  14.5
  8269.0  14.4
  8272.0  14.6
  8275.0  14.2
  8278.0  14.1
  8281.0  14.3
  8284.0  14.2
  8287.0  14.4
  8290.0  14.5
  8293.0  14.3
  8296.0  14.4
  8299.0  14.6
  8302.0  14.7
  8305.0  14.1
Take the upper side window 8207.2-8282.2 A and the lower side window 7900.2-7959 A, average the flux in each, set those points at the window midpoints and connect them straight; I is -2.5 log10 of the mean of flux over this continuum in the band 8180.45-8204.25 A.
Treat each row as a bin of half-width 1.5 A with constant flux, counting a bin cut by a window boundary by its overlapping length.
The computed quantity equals 0.08 mag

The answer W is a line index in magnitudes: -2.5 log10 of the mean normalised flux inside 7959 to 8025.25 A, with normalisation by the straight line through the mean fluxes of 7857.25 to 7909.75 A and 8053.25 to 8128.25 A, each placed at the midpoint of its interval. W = 0.011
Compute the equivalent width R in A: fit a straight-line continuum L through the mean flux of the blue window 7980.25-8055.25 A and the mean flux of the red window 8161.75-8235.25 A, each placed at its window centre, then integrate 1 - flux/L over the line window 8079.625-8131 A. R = -1.8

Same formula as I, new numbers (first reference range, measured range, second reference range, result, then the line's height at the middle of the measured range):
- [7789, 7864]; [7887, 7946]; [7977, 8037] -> 0.01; 14.2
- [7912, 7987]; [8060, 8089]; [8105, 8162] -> 0.00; 14.6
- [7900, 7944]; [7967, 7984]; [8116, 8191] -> -0.01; 14.2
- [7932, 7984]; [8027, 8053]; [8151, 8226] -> -0.02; 14.1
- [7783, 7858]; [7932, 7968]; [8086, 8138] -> 0.01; 14.3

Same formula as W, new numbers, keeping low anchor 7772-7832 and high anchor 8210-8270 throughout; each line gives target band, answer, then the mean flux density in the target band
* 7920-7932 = 0.00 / 14.1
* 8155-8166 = -0.03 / 14.7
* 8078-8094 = -0.02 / 14.5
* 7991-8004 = 0.01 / 14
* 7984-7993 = -0.01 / 14.4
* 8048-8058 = -0.04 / 14.8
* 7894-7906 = -0.02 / 14.3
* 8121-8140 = -0.04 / 14.8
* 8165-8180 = -0.03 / 14.8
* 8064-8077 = -0.01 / 14.4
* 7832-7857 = 0.00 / 14.1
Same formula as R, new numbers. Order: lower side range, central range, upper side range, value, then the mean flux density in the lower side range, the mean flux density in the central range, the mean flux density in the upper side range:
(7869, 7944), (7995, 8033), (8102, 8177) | 0.26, 14.1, 14.3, 14.8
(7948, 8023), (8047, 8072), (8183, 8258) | -0.78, 14.3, 14.7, 14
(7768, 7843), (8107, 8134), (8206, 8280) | -1.05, 14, 14.8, 14.4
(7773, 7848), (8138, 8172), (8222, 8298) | -0.96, 14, 14.7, 14.4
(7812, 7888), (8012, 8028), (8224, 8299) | -0.16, 14.1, 14.4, 14.4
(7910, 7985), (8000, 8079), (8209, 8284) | -1.47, 14.1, 14.5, 14.4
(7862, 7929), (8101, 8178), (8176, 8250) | -4.04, 14.2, 14.8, 14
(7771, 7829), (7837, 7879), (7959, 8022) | -0.23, 14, 14.2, 14.3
